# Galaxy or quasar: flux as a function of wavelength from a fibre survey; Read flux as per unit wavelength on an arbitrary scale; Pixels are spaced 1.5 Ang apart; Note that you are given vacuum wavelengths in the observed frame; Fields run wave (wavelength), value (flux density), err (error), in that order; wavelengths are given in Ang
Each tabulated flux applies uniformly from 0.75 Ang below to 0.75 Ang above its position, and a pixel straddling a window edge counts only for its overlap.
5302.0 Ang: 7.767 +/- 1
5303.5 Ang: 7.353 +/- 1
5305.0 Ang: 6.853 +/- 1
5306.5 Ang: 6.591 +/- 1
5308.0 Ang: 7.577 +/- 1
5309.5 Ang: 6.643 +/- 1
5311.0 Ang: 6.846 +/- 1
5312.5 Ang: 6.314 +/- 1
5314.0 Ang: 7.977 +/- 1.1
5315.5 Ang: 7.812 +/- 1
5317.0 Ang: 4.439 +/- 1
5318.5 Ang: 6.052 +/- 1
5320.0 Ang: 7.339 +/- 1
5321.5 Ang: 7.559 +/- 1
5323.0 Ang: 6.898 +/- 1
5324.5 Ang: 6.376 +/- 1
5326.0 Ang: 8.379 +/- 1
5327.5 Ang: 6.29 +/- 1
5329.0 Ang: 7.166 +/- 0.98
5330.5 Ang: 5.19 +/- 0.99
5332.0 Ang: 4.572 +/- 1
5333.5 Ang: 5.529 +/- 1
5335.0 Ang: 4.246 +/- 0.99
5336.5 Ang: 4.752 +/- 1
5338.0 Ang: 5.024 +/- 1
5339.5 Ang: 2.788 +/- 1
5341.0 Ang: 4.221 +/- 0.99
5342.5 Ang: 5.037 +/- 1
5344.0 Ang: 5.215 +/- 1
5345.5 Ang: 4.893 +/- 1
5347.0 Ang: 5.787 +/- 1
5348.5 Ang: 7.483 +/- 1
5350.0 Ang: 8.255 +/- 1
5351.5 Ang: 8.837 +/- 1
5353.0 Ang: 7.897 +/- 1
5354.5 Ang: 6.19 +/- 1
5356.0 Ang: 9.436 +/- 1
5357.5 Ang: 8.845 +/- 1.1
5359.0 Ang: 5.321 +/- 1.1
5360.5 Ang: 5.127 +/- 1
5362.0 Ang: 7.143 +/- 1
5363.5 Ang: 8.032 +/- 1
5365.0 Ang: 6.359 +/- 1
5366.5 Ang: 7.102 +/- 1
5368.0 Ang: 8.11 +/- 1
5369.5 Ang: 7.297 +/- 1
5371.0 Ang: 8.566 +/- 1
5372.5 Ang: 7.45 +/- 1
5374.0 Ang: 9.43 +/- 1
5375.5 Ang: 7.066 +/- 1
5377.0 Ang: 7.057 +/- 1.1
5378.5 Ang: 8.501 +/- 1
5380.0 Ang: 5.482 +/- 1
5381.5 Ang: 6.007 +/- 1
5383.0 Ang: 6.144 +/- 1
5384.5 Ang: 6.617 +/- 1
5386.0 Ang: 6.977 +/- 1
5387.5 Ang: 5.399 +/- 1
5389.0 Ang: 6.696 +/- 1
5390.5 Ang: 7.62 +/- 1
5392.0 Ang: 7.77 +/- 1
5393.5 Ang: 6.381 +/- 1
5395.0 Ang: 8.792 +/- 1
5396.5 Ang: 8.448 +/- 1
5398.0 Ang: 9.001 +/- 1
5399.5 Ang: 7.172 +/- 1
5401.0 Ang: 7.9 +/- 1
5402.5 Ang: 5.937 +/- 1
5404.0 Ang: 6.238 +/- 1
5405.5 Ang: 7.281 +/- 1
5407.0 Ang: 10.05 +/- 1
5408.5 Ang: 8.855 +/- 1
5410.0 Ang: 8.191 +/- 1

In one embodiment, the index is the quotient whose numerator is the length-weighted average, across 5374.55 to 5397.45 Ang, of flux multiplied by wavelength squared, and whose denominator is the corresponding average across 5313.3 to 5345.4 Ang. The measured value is 1.2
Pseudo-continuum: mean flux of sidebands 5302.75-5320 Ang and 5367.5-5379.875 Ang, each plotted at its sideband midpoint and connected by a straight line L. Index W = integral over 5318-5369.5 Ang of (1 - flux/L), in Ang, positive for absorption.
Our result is 6.4 Ang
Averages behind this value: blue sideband 6.79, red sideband 7.81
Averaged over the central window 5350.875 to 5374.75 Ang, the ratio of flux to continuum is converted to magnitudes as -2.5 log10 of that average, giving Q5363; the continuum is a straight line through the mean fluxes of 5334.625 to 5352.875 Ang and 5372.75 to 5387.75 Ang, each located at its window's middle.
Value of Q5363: -0.20 mag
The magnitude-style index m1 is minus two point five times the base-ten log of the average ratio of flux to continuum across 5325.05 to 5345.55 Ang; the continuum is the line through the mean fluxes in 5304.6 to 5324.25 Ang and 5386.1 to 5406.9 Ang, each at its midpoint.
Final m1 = 0.30 mag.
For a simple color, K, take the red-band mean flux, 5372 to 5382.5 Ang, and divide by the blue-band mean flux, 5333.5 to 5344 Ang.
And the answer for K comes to 1.6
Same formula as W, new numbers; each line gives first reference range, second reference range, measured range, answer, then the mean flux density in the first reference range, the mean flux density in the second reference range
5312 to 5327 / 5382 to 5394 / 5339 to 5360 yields 1.05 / 6.91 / 6.69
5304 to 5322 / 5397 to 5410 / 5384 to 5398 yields 0.74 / 6.83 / 7.84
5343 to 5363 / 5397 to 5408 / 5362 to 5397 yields 0.38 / 6.95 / 7.7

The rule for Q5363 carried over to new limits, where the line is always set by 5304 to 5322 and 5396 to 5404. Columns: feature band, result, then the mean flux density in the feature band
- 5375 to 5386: 0.10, 6.71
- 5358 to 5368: 0.08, 6.69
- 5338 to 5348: 0.43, 4.76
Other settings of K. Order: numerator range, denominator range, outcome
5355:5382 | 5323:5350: 1.32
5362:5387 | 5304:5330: 1.05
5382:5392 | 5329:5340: 1.38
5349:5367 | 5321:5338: 1.23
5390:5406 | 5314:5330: 1.09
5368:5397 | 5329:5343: 1.54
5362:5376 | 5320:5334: 1.18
